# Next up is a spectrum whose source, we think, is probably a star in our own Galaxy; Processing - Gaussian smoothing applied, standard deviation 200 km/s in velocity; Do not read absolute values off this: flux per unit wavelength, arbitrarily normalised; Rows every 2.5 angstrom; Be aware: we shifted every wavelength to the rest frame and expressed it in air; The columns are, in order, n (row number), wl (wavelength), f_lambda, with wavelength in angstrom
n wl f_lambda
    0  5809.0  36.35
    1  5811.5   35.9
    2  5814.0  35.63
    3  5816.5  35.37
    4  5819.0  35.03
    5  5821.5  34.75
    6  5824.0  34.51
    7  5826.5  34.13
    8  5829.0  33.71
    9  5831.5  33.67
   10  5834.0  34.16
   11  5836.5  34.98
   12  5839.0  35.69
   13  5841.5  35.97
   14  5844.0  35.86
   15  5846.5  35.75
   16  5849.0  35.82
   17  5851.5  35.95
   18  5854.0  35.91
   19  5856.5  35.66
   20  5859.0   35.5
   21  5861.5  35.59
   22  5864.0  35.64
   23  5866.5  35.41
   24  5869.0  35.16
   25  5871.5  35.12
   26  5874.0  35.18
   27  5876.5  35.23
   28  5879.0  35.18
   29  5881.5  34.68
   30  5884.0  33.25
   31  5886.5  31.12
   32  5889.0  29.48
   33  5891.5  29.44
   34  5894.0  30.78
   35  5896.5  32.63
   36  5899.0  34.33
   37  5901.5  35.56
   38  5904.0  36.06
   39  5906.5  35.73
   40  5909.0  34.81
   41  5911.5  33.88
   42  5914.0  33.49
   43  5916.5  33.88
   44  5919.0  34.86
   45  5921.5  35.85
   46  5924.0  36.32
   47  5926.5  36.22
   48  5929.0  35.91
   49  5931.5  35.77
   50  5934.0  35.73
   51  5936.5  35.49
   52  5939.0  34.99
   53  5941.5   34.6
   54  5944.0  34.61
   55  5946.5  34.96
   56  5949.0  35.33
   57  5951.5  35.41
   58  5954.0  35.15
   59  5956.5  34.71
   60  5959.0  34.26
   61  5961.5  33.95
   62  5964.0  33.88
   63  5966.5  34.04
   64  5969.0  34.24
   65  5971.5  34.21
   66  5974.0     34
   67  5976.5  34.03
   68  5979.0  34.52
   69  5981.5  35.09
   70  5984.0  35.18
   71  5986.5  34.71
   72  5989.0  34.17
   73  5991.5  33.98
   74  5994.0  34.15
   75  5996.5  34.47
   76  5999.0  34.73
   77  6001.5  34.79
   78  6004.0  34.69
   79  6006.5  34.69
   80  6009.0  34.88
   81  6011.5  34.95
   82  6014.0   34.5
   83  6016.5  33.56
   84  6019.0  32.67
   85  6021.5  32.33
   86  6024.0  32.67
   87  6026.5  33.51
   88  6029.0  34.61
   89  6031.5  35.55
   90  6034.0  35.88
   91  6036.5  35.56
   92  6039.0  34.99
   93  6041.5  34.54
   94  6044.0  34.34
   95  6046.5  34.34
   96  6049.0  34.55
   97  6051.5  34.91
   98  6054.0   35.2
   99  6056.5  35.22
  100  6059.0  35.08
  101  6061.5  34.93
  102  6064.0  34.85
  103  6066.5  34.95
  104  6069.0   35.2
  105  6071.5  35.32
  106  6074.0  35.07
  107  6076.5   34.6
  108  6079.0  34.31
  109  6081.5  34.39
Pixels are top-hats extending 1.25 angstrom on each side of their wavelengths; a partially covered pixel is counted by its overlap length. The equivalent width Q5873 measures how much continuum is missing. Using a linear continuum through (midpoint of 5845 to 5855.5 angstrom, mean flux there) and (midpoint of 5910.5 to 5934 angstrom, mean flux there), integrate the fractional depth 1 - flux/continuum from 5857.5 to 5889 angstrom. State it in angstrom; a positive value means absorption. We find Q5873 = 1.0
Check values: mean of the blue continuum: 35.9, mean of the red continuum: 35.2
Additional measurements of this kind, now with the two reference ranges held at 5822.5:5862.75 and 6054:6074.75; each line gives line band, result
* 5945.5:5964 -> 0.2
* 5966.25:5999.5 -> 0.7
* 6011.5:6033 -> 0.8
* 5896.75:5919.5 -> 0.3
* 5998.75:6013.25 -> 0.1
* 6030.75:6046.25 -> 0.0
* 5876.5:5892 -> 1.1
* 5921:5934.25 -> -0.3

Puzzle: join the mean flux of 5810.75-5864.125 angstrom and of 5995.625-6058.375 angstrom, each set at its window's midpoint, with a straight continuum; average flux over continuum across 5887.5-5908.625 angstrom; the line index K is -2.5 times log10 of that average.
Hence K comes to 0.06 mag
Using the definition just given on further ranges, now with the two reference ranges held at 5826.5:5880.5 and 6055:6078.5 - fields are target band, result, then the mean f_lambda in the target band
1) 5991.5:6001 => 0.021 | 34.4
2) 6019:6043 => 0.023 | 34.3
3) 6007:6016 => 0.013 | 34.7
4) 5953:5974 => 0.027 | 34.3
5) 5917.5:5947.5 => -0.008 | 35.4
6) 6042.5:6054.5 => 0.012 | 34.6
